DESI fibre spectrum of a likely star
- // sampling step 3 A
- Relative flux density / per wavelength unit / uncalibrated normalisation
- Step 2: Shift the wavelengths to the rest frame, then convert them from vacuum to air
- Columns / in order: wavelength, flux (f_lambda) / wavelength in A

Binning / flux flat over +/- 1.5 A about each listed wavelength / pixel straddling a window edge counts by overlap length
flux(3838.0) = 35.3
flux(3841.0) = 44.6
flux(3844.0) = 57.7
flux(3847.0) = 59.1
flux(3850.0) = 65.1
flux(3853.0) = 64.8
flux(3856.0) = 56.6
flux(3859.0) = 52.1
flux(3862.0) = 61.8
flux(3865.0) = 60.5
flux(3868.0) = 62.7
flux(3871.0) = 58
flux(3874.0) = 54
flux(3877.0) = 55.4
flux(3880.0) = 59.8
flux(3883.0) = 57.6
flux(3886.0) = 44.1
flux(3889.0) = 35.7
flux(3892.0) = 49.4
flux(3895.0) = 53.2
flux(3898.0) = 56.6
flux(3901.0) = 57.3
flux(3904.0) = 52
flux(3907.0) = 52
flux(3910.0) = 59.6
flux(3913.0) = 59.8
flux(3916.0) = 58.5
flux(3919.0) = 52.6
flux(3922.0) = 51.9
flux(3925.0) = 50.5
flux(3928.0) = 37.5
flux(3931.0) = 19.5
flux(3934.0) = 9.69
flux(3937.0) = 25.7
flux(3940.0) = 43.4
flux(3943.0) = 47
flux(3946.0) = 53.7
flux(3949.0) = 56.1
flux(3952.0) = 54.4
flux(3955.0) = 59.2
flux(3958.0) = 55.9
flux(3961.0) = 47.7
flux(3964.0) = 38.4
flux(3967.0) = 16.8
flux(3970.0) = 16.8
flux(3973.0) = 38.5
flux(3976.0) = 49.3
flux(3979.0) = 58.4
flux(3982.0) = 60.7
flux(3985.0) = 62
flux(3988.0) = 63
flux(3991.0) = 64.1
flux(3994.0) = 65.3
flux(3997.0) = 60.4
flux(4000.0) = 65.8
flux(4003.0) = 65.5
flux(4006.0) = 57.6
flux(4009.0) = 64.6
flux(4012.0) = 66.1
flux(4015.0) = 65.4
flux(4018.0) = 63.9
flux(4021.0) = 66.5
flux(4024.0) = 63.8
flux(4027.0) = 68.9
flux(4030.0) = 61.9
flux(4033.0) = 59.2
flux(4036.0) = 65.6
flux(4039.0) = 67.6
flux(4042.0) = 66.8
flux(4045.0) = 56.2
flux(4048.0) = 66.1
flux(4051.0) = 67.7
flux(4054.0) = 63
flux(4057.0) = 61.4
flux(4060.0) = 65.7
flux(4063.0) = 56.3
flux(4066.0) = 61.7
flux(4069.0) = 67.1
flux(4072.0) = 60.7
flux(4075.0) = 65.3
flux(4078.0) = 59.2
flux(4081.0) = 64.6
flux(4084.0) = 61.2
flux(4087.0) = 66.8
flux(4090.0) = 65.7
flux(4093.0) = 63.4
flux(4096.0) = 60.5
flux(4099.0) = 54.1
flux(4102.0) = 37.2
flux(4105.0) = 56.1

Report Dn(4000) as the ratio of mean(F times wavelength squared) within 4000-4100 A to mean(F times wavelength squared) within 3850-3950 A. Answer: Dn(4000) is 1.35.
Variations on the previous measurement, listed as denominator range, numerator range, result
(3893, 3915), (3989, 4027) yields 1.22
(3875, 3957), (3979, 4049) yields 1.37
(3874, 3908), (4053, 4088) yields 1.31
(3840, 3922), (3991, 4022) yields 1.23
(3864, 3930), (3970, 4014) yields 1.16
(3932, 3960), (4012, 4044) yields 1.51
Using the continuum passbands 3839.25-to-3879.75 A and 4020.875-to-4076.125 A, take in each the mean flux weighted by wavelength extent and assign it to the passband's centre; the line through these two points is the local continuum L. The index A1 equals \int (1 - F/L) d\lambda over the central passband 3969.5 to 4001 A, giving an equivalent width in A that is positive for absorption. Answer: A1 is 3.0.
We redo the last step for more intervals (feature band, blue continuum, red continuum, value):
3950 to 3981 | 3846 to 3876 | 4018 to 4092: 8.9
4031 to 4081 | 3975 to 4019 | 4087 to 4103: -3.0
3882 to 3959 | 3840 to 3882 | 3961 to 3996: 7.6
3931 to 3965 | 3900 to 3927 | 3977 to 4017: 8.5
